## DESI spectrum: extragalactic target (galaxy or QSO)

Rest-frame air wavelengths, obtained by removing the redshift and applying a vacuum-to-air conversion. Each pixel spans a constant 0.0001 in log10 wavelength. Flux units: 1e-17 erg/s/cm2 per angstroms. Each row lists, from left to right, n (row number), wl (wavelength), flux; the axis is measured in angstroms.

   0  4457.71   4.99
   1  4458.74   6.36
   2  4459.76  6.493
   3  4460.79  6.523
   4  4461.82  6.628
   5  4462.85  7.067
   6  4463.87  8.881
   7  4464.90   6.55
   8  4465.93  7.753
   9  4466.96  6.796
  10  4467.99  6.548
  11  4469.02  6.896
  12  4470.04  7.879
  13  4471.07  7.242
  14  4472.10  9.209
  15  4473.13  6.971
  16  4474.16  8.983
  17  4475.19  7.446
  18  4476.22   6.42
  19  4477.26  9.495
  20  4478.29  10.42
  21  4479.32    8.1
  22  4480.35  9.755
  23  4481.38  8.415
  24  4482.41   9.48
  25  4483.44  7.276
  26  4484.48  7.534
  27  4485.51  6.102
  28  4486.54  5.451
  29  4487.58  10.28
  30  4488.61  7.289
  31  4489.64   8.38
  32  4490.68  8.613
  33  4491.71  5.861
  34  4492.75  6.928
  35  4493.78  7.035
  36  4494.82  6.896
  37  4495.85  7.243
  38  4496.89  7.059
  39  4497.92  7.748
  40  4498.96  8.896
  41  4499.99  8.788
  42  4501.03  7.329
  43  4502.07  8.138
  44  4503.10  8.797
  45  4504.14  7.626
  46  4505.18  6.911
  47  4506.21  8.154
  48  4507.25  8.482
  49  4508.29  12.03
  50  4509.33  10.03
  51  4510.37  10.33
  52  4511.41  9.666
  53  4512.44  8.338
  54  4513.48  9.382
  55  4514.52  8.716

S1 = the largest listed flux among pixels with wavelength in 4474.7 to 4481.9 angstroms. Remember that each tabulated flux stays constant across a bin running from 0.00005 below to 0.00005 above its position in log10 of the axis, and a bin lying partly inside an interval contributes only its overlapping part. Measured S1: 10.42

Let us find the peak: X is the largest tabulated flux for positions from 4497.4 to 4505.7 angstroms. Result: 8.896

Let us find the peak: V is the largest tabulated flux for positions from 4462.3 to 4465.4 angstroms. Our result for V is 8.881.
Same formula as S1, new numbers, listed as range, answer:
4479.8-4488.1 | 10.28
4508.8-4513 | 10.33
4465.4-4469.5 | 7.753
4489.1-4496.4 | 8.613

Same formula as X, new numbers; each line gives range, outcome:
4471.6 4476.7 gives 9.209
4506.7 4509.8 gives 12.03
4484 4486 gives 7.534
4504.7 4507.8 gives 8.482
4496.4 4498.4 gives 7.748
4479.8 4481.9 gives 9.755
